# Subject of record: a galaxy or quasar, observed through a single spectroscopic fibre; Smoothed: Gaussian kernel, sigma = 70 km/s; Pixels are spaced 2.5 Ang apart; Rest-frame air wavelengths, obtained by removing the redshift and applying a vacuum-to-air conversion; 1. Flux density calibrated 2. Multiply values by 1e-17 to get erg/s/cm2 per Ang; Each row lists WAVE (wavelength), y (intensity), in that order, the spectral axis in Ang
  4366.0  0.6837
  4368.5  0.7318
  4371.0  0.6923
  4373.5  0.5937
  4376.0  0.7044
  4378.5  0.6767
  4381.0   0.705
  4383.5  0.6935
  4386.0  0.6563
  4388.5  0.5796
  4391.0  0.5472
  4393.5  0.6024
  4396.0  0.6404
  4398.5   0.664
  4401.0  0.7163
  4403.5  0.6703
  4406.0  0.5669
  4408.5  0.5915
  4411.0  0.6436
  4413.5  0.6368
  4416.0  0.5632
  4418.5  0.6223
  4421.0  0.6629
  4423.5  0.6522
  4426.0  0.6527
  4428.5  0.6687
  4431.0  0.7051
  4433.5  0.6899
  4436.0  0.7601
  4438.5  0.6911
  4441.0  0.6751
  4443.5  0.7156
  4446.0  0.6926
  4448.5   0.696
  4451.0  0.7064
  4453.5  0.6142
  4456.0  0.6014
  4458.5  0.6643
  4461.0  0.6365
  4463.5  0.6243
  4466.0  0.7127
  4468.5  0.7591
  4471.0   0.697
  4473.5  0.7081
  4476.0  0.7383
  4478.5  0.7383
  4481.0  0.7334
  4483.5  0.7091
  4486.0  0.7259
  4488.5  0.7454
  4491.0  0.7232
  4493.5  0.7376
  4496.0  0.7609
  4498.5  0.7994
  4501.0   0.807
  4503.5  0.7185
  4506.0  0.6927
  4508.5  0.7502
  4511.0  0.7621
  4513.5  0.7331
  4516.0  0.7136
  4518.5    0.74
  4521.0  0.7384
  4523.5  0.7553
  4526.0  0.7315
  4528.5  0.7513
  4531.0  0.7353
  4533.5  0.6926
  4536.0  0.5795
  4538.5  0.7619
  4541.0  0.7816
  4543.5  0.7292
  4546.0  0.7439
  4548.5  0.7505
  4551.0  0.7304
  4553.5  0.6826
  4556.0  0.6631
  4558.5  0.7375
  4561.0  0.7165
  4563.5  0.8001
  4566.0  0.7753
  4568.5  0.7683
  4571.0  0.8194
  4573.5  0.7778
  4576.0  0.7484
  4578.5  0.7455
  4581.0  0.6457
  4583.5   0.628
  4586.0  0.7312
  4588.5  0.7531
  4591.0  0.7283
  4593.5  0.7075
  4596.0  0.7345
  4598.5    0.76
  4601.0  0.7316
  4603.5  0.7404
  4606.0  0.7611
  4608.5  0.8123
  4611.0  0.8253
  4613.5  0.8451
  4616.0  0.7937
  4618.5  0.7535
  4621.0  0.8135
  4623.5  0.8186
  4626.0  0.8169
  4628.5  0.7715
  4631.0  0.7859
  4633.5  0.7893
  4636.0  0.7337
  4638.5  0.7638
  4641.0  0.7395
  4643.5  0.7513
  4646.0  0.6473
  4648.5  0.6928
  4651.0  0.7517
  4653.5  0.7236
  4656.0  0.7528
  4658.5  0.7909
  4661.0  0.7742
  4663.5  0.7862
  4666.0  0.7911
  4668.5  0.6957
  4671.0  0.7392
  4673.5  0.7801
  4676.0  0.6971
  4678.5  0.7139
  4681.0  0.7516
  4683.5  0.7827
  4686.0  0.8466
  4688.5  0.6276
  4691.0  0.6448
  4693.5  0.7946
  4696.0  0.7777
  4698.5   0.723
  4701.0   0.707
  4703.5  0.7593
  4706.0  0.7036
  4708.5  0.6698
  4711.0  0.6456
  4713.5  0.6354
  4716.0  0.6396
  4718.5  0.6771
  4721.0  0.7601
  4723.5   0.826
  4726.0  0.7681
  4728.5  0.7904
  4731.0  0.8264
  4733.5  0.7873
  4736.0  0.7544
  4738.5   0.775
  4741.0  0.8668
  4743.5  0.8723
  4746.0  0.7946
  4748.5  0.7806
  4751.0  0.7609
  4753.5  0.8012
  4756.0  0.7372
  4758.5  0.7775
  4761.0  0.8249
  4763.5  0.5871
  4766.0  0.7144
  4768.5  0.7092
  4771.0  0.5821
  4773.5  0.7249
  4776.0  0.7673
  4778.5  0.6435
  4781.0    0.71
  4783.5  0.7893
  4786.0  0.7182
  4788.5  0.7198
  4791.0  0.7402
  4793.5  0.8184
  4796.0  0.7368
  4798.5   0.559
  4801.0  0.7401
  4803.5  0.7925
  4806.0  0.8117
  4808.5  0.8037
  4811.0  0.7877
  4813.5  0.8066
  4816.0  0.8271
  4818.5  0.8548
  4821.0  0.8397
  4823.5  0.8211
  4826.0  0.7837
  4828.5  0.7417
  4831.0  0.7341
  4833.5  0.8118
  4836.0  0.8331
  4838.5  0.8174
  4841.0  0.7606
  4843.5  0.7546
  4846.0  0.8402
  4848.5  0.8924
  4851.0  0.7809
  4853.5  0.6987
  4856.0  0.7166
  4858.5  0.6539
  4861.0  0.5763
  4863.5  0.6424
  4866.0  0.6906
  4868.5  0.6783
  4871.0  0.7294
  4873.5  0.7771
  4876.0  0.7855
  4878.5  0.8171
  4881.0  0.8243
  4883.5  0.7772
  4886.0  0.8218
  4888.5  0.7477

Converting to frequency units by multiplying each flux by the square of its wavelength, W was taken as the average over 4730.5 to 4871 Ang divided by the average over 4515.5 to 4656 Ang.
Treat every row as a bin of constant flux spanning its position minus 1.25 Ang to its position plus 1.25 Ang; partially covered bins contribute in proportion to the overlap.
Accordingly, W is 1.11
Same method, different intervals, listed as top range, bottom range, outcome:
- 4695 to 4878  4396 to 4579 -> 1.20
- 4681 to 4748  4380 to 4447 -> 1.31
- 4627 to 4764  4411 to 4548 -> 1.17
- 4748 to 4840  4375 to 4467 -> 1.36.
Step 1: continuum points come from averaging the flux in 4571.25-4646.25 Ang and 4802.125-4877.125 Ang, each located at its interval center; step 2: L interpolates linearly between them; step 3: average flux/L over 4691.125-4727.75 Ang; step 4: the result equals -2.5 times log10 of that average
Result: 0.06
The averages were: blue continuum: 0.757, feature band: 0.719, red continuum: 0.768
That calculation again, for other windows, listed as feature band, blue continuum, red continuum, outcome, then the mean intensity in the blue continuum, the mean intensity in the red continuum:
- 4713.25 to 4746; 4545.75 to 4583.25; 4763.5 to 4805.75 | -0.08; 0.737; 0.715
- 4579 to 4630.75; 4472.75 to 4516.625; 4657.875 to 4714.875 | -0.04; 0.739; 0.731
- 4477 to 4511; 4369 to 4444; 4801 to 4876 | -0.10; 0.655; 0.767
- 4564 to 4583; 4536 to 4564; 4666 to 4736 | -0.03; 0.727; 0.734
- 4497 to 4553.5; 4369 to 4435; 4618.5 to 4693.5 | -0.06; 0.647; 0.752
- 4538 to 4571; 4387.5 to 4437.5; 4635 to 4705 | -0.07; 0.642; 0.741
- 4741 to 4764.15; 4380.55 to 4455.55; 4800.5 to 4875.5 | -0.05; 0.655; 0.767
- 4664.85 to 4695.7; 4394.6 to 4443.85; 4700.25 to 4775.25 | -0.02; 0.658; 0.742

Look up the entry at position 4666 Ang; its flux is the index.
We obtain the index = 0.7911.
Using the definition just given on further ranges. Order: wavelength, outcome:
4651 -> 0.7517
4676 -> 0.6971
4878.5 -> 0.8171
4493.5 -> 0.7376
